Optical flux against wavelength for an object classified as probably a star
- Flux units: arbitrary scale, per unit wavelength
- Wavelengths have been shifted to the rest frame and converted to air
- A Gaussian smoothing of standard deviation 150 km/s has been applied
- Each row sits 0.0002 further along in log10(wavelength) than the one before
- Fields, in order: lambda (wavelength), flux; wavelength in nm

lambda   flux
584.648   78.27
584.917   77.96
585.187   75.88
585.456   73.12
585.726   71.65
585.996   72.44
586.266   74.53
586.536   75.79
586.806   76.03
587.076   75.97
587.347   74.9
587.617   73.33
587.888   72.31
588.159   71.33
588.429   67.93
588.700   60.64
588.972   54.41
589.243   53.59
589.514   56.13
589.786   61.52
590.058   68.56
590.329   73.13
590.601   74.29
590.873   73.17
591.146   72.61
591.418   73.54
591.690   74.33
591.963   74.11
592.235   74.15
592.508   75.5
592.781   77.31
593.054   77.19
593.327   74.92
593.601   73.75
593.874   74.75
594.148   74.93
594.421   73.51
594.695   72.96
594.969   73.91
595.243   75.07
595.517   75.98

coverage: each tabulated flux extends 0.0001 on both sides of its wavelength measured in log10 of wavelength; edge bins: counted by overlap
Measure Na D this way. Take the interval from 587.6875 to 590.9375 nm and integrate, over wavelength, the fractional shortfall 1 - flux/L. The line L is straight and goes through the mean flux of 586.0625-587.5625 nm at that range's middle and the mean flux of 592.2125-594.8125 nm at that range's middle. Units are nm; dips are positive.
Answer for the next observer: 0.41 nm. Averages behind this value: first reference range 75.2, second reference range 74.9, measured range 65.6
